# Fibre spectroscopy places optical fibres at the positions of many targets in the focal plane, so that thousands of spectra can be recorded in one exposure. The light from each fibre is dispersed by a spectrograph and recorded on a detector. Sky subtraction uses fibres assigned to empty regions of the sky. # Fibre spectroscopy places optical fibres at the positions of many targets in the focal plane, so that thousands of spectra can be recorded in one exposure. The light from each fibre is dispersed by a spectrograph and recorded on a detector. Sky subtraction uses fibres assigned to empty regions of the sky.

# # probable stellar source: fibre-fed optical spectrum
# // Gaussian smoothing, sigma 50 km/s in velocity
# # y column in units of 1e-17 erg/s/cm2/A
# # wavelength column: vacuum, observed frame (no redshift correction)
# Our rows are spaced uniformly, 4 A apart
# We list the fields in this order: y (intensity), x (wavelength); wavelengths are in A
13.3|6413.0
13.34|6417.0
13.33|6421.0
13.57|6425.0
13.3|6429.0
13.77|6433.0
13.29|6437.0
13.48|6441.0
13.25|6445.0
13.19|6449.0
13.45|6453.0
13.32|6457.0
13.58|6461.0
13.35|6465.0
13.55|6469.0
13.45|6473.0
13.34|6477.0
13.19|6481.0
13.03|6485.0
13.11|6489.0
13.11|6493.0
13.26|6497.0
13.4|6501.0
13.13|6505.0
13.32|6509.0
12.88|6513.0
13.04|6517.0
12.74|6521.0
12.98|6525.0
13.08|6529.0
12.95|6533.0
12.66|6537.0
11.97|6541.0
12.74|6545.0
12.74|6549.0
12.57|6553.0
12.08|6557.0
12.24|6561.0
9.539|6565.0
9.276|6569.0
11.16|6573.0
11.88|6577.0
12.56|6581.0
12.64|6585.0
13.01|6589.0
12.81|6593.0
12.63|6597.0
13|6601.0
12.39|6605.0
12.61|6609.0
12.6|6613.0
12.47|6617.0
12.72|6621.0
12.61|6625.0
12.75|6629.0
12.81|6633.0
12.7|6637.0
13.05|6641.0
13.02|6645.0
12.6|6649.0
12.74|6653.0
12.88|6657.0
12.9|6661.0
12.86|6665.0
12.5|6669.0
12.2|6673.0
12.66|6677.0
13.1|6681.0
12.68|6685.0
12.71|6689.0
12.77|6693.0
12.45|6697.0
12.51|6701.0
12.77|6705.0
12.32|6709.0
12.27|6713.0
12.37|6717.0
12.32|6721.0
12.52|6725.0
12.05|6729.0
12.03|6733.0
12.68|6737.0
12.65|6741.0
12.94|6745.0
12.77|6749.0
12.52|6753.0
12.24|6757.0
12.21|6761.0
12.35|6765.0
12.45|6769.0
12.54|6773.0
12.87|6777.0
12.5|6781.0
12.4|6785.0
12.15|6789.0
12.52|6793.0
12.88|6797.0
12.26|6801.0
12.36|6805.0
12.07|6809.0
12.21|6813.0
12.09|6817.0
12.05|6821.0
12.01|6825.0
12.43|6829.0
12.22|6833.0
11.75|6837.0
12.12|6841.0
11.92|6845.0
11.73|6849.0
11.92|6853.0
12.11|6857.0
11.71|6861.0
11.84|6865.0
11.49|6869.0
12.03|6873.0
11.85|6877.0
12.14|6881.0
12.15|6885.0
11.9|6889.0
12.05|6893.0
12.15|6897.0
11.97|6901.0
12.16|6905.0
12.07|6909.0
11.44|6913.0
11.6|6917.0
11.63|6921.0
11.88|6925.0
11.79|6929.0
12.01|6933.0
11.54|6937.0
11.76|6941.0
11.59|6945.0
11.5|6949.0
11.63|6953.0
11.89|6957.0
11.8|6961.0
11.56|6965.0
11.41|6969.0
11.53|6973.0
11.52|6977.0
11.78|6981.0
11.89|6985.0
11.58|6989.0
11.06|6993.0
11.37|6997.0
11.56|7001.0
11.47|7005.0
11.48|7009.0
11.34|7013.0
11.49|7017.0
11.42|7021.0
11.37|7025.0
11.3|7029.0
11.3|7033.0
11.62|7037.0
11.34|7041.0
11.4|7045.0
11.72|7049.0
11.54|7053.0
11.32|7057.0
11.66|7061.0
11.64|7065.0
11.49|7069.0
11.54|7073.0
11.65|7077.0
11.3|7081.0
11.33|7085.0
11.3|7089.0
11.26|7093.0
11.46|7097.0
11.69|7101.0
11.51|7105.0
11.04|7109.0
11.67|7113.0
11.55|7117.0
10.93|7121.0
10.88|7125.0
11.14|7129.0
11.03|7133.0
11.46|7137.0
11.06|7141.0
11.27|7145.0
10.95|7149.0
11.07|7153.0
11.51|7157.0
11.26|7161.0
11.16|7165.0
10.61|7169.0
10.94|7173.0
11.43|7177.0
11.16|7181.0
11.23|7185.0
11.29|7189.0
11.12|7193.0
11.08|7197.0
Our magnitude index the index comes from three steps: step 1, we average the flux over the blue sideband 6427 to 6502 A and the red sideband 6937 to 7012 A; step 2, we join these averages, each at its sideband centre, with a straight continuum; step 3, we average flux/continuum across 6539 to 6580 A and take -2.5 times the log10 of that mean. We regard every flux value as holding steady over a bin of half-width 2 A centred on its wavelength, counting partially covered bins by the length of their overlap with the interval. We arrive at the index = 0.12 mag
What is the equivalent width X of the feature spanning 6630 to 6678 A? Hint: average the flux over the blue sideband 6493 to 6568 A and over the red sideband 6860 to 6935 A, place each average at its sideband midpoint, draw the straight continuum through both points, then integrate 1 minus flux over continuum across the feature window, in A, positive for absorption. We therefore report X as -1.5 A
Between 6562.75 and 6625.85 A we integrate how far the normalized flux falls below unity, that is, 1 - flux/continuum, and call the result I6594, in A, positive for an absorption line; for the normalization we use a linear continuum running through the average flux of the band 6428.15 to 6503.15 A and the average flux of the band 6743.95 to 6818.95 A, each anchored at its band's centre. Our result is 4.2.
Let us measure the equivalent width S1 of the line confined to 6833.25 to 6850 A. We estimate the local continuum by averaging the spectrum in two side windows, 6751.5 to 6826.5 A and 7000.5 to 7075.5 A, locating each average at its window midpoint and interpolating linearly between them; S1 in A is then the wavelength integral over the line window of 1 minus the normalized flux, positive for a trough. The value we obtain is 0.33 A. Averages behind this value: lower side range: 12.4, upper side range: 11.5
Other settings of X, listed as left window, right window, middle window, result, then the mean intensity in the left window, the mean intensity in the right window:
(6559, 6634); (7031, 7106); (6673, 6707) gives -1.8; 12.2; 11.5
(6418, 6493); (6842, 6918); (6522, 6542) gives 0.5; 13.4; 11.9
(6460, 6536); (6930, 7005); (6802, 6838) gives -0.1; 13.2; 11.6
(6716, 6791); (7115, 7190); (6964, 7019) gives 0.8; 12.5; 11.2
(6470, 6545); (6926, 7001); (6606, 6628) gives 0.2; 13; 11.6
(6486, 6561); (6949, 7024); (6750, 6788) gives -0.9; 12.9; 11.5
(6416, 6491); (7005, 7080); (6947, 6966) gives 0.1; 13.4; 11.5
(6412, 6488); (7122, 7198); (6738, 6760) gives -0.3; 13.4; 11.1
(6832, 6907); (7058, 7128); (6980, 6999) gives 0.2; 12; 11.4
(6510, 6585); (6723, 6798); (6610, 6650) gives -1.4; 12.2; 12.5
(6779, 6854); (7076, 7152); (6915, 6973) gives 0.6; 12.2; 11.3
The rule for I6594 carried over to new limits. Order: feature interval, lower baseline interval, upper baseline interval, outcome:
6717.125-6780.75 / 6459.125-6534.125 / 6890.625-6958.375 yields -0.53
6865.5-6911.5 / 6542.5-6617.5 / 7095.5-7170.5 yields -1.39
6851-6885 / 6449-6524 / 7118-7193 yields 0.38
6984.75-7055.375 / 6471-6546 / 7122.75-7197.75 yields 0.60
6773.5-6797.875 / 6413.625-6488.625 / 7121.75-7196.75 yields -0.44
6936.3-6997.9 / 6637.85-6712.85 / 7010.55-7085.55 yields 0.73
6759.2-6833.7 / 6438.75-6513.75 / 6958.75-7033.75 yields -1.02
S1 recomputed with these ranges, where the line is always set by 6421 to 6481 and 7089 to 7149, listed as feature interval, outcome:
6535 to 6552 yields 0.8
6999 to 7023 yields 0.3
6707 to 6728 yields 0.4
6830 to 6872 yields 0.8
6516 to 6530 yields 0.2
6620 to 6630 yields 0.1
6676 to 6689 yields -0.1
